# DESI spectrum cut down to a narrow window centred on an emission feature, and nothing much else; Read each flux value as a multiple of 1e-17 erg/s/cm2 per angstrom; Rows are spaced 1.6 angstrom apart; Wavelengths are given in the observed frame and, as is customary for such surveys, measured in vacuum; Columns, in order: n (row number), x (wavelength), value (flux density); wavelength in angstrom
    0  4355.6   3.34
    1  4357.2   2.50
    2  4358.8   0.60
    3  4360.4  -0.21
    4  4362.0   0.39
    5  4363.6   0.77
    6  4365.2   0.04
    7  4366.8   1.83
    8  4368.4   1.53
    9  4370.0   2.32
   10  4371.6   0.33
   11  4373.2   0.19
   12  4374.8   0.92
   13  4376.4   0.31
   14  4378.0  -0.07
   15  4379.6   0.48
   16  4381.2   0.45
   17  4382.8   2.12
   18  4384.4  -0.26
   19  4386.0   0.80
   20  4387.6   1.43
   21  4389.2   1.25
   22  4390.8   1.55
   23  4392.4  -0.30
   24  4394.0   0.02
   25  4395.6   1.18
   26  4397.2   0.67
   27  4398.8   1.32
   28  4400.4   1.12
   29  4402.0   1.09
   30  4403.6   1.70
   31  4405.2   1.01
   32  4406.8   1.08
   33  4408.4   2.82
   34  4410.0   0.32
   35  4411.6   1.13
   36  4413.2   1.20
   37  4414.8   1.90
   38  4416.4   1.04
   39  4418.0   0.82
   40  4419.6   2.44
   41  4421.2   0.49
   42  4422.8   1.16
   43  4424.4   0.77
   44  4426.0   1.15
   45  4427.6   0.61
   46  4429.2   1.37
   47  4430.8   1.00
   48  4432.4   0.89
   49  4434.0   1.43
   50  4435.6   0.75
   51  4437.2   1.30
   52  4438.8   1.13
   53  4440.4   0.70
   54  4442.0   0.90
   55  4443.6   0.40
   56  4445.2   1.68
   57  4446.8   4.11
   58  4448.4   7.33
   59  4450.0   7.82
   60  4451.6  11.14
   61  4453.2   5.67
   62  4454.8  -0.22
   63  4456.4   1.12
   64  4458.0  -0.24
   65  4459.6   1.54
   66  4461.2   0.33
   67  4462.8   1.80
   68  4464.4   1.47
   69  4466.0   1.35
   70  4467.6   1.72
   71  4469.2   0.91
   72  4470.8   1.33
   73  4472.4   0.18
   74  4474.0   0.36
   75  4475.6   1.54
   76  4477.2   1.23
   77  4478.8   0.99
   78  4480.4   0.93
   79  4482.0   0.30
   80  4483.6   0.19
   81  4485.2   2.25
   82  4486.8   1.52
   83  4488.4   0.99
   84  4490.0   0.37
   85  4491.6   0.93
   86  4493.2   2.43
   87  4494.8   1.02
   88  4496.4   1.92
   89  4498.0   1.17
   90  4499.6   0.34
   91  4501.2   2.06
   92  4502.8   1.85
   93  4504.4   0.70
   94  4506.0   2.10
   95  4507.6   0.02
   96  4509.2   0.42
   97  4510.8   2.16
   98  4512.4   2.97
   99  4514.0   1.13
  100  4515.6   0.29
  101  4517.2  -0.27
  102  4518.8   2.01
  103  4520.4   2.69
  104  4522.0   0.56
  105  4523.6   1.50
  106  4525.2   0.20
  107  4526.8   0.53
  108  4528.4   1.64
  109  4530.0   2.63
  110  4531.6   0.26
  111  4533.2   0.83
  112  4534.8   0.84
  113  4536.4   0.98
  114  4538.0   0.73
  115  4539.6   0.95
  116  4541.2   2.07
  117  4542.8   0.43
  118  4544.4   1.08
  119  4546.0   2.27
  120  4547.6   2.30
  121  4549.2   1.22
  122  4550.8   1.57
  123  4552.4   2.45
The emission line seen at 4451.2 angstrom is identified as [O II]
